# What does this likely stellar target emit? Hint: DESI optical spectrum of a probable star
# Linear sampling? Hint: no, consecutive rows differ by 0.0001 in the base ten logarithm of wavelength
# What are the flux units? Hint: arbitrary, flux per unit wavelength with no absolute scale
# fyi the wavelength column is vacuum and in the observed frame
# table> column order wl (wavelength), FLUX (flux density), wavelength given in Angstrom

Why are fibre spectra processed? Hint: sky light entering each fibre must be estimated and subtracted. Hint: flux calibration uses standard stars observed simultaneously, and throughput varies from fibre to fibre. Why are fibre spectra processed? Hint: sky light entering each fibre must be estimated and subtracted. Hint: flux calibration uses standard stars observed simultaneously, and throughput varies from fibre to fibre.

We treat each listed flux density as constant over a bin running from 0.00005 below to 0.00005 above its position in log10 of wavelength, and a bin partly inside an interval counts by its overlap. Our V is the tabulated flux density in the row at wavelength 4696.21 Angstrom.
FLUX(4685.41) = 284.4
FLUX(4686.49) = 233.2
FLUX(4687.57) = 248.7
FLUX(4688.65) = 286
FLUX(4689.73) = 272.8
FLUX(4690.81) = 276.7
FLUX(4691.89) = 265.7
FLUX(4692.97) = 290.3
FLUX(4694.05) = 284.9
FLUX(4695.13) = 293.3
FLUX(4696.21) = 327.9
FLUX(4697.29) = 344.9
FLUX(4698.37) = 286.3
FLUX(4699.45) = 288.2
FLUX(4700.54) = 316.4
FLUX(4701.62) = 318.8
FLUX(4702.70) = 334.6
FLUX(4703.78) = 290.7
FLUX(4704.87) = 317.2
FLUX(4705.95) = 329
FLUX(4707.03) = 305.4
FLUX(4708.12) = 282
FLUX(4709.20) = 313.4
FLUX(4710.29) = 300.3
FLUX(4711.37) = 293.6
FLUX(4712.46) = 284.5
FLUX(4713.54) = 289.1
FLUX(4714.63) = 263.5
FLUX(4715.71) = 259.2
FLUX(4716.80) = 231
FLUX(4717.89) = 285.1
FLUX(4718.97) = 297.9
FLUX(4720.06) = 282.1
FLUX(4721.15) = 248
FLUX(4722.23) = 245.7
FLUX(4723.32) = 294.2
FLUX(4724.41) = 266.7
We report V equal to 327.9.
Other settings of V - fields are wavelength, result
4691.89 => 265.7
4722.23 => 245.7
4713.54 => 289.1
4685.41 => 284.4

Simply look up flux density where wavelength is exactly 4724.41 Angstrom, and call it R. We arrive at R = 266.7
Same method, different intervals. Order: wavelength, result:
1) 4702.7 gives 334.6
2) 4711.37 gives 293.6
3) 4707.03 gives 305.4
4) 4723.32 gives 294.2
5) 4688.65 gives 286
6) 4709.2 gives 313.4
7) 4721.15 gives 248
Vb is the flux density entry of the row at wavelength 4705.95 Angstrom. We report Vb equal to 329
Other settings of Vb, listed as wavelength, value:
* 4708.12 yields 282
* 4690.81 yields 276.7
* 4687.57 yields 248.7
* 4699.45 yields 288.2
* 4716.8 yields 231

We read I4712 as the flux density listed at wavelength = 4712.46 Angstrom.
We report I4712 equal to 284.5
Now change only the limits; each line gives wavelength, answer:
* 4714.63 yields 263.5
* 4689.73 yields 272.8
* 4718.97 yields 297.9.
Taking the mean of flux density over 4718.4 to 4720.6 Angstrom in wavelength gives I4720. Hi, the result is 290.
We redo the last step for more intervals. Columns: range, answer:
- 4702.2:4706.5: 318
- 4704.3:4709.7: 309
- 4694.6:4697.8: 322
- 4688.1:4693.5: 278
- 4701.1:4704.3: 315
